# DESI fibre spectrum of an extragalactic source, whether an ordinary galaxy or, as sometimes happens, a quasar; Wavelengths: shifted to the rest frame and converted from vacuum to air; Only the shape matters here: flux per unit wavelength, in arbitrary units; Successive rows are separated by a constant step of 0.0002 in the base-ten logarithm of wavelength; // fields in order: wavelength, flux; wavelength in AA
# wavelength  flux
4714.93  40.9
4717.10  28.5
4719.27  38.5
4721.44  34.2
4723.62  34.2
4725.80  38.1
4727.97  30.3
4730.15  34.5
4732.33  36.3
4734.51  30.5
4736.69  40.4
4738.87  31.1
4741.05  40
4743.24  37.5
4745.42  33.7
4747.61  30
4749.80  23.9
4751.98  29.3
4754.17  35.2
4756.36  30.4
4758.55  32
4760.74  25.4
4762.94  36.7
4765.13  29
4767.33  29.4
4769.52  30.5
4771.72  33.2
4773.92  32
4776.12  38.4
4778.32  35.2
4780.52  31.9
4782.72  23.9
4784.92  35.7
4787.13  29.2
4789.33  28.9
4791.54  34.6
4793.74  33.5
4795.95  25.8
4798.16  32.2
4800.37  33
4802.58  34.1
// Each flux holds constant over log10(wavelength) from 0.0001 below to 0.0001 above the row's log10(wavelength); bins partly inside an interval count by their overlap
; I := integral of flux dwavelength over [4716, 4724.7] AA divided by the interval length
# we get 33.9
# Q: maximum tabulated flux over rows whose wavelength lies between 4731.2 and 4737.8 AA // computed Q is 40.4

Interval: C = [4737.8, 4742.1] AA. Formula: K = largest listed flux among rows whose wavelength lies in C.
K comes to 40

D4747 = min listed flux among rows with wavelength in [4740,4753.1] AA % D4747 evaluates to 23.9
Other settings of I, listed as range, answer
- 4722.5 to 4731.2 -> 34.3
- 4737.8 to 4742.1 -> 35.6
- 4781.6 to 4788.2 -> 29.6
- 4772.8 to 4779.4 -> 35.2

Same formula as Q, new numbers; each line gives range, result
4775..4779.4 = 38.4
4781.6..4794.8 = 35.7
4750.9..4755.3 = 35.2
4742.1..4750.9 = 37.5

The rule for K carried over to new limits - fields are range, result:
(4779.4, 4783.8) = 31.9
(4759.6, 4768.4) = 36.7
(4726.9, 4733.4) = 36.3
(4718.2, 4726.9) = 38.5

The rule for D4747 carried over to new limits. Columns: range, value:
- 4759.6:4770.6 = 25.4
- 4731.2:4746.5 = 30.5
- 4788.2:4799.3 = 25.8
